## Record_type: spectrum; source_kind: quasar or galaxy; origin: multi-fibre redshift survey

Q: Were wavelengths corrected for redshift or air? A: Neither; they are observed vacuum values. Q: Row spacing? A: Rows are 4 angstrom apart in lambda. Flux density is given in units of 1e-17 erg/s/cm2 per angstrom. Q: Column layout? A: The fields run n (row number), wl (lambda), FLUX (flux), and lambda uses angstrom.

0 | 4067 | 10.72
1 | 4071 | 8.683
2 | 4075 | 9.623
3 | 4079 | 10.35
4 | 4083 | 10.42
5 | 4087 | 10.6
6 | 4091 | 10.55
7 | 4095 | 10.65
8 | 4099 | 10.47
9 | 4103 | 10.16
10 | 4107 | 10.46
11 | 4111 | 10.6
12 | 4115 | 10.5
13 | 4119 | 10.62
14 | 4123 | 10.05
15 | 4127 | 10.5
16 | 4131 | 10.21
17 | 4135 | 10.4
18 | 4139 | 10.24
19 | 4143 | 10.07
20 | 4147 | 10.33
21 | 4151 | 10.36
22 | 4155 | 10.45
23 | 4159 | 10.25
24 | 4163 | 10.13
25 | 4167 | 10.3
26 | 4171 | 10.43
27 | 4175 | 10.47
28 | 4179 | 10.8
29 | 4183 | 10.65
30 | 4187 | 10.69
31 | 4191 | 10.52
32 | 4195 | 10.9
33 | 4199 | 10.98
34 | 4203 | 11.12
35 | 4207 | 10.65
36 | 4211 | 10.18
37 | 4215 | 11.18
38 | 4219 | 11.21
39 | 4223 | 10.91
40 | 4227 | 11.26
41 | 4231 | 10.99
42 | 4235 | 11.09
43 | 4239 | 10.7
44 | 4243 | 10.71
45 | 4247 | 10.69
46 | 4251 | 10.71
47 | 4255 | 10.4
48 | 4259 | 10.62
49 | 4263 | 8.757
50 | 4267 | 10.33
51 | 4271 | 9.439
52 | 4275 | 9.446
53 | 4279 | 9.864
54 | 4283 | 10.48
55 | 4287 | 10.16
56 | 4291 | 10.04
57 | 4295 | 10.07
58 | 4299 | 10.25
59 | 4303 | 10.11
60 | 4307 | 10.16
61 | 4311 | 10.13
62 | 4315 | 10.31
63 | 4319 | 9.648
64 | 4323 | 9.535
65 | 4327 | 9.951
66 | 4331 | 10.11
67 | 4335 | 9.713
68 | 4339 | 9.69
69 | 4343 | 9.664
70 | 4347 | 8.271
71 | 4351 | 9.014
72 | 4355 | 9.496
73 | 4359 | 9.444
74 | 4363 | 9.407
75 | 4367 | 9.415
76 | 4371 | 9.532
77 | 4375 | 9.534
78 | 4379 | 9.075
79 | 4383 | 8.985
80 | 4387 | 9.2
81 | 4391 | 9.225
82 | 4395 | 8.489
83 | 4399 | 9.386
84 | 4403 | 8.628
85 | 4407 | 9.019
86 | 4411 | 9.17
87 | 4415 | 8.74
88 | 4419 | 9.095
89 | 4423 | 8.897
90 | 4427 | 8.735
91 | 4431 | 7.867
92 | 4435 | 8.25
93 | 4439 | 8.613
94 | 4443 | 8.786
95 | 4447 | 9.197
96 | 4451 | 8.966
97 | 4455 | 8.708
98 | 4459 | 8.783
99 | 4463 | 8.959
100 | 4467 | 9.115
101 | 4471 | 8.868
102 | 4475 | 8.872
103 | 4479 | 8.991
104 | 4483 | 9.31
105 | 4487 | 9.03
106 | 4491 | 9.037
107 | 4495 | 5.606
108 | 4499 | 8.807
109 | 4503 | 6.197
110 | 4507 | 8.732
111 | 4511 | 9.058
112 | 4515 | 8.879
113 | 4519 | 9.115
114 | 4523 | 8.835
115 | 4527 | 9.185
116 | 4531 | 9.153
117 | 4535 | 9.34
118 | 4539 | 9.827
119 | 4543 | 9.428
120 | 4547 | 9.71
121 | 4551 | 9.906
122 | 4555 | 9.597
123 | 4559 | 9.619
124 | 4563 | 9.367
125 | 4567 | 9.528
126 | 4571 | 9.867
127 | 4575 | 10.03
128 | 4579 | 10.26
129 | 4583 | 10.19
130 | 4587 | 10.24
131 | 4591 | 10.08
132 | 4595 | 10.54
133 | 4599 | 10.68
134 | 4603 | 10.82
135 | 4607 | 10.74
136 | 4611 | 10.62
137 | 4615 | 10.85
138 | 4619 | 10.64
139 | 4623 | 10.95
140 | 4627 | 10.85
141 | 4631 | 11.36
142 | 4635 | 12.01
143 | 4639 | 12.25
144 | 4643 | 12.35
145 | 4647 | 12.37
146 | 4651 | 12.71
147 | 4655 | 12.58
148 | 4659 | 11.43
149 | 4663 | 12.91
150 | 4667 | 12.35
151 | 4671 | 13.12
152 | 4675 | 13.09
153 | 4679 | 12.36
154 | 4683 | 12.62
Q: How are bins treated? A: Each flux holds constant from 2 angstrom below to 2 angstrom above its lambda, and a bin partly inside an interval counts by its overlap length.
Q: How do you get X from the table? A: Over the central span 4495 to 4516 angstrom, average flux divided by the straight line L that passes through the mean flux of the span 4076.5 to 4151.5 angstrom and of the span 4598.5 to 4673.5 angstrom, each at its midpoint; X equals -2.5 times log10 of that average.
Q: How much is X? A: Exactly 0.37 mag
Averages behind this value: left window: 10.4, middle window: 8.05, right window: 11.7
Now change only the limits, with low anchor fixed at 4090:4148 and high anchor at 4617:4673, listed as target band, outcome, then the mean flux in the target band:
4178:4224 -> -0.02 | 10.8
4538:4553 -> 0.20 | 9.71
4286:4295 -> 0.09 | 10.1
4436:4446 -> 0.29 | 8.7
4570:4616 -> 0.14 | 10.4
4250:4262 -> 0.04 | 10.4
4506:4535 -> 0.27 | 9.03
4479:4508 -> 0.38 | 8.14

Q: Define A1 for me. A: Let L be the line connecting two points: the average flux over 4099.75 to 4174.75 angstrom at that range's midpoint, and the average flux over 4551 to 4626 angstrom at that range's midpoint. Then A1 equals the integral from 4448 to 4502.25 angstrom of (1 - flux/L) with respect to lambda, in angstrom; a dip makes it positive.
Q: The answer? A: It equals 8.6 angstrom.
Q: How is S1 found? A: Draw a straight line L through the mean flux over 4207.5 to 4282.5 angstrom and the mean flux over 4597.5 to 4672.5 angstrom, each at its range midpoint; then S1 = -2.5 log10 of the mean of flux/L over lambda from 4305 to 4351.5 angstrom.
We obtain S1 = 0.11 mag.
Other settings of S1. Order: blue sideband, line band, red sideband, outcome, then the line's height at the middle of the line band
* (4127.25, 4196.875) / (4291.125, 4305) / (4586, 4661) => 0.06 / 10.7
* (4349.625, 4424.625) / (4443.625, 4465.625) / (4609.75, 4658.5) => 0.11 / 9.83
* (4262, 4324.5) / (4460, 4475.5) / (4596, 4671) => 0.20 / 10.8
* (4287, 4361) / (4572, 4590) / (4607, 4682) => 0.13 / 11.5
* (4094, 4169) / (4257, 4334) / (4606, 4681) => 0.09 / 10.8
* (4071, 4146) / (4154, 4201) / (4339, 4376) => -0.05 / 10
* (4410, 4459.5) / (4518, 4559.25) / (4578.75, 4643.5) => 0.07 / 10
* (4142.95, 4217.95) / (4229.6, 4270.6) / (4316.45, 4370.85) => -0.04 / 10.1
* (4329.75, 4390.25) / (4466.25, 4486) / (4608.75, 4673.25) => 0.15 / 10.4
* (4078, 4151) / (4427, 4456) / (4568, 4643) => 0.23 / 10.6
